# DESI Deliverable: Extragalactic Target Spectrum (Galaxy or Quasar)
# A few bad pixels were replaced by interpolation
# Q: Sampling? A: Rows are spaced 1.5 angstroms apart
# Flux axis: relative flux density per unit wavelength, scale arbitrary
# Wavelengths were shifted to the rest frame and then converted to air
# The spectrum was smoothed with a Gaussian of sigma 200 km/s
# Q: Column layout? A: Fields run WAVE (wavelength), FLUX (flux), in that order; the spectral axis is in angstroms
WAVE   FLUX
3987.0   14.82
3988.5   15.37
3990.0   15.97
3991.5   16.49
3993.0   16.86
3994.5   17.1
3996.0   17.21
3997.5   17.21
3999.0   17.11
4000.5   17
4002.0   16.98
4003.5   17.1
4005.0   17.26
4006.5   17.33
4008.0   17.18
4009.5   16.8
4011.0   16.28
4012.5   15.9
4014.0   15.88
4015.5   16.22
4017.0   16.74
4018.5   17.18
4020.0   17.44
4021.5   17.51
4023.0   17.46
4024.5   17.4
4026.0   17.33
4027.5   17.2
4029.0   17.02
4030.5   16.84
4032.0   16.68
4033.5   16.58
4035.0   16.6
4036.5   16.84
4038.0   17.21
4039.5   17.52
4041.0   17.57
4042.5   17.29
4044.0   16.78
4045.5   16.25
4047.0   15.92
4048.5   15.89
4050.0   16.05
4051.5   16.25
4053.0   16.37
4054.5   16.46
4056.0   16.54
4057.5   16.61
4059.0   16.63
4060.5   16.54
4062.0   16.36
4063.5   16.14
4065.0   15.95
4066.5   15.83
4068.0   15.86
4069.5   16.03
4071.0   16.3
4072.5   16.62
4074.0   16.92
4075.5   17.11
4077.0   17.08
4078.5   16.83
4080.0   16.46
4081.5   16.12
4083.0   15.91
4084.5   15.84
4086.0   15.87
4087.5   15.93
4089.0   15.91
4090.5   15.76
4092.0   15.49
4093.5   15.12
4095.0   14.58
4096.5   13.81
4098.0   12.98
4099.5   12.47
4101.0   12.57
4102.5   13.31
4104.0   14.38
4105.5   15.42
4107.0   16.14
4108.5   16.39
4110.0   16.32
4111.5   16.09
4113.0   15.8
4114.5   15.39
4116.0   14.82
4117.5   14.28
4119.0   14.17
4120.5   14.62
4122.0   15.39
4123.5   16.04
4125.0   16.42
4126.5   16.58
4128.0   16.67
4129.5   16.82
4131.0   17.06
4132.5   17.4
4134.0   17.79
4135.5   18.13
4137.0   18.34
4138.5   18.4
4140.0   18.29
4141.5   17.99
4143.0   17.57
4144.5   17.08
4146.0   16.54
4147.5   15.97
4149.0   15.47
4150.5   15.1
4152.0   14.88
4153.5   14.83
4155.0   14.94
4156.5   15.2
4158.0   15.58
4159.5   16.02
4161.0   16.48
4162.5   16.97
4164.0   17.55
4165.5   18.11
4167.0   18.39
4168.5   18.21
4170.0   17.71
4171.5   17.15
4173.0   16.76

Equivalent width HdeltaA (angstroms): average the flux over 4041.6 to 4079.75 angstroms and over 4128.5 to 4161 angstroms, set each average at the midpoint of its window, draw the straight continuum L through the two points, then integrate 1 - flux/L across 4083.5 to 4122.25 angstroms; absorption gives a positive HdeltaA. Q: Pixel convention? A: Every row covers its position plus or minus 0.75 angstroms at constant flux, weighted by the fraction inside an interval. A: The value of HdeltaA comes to 3.7 angstroms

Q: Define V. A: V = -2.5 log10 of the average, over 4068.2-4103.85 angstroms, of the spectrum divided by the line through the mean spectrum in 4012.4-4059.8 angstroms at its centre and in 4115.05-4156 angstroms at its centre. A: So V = 0.08 mag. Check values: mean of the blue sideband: 16.8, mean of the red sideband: 16.3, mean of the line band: 15.4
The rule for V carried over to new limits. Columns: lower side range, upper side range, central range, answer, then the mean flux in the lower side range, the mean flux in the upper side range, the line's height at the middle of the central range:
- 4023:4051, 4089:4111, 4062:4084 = -0.05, 16.8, 14.7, 15.6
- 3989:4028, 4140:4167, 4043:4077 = 0.02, 16.9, 16.4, 16.7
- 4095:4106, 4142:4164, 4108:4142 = -0.12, 13.6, 16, 14.7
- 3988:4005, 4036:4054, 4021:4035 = -0.02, 16.8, 16.7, 16.7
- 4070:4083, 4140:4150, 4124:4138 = -0.03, 16.6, 16.8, 16.8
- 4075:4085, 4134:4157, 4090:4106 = 0.17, 16.5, 16.6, 16.5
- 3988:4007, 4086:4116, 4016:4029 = -0.05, 16.9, 15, 16.4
